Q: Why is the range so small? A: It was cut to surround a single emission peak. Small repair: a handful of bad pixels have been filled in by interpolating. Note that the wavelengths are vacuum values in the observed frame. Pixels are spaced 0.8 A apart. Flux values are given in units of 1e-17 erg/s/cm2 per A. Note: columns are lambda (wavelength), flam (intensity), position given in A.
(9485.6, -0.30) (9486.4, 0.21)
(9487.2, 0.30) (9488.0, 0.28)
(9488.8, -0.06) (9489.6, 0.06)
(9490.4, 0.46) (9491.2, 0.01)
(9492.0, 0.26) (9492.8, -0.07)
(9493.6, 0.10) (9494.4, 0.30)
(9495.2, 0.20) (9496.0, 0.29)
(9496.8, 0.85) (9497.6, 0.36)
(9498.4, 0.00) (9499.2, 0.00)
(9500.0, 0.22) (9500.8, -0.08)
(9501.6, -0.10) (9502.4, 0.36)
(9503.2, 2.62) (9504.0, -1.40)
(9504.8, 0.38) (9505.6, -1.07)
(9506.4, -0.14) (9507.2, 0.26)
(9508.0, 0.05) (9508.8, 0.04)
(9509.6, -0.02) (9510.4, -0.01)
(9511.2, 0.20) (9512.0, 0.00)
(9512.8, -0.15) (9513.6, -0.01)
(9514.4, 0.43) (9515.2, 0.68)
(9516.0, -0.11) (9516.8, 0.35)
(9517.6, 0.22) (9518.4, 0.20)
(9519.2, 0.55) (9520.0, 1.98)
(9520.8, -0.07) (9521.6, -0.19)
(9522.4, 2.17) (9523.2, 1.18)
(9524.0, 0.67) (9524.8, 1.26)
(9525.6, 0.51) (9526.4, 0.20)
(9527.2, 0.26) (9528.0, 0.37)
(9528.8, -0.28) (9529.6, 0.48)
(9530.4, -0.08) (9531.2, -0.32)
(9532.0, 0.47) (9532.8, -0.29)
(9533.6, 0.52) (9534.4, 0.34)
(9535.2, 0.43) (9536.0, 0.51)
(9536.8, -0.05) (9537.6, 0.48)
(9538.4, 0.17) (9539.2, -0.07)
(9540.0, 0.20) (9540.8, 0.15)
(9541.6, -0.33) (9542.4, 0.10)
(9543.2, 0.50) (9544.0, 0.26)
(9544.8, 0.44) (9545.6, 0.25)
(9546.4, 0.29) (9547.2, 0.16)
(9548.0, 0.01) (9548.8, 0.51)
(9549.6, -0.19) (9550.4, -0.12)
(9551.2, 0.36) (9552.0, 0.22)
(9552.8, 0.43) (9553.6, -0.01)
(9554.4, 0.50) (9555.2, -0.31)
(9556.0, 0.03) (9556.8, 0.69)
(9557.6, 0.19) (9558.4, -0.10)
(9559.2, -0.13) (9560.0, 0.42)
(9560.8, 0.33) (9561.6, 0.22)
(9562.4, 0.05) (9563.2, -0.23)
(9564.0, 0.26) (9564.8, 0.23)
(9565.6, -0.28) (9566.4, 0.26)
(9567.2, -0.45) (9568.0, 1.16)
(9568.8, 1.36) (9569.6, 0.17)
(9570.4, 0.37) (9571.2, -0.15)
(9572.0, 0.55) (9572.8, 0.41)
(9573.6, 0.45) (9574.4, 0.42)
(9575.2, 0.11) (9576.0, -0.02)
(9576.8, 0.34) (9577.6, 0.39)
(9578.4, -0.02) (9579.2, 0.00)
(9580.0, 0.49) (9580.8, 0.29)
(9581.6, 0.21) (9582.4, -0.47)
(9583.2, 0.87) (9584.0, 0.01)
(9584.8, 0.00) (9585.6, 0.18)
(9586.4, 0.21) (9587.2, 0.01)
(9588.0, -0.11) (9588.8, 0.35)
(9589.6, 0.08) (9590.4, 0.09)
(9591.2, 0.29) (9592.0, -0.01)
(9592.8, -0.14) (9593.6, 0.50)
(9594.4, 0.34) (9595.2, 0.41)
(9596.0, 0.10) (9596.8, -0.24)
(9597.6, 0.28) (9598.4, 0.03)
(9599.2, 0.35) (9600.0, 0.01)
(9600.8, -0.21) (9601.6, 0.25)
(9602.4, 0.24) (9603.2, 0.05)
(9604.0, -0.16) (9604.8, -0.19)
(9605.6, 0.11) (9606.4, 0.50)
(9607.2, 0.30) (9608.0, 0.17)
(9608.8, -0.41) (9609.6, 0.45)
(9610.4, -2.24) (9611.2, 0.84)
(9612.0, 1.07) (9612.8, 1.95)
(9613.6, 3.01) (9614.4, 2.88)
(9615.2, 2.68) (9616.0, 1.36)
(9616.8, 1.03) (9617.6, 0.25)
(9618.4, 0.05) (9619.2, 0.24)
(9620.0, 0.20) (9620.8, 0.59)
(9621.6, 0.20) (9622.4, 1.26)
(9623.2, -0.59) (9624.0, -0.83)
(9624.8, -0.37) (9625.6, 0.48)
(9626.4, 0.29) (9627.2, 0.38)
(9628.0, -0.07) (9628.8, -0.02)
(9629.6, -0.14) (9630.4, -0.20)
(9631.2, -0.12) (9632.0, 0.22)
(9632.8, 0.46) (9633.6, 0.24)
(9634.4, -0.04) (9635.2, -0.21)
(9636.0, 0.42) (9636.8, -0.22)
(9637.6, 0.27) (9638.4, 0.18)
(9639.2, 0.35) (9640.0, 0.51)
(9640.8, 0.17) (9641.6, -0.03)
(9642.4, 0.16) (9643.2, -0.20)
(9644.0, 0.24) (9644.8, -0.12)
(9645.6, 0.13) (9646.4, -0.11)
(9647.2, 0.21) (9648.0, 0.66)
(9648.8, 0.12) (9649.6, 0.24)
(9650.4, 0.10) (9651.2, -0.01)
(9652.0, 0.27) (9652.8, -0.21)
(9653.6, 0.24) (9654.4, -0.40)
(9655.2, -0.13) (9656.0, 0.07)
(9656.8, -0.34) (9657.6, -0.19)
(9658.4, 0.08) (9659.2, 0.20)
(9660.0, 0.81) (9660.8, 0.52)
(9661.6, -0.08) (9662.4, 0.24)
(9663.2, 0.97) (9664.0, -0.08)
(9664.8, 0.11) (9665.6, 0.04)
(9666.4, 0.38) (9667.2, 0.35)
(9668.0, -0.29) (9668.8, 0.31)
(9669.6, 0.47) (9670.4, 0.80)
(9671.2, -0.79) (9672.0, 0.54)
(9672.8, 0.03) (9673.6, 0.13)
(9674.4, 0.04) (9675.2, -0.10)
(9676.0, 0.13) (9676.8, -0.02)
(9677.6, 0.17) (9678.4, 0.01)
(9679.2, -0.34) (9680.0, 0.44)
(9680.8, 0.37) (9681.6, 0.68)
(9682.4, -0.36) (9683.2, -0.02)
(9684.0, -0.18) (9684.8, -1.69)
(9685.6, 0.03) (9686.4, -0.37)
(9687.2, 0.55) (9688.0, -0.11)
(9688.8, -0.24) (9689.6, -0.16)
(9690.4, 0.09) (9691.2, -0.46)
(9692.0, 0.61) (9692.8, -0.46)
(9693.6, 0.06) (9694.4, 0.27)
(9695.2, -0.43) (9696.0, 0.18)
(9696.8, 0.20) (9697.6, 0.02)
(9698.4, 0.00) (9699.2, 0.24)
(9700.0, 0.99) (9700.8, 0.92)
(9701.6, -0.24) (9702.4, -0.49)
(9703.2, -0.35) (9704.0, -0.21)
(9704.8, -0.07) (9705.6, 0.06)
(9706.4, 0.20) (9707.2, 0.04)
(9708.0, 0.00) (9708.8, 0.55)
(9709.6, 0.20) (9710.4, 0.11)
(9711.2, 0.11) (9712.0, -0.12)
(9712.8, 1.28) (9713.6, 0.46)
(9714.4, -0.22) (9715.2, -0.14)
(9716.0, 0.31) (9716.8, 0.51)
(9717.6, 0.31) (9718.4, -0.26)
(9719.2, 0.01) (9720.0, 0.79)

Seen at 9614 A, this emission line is [O III] 5007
